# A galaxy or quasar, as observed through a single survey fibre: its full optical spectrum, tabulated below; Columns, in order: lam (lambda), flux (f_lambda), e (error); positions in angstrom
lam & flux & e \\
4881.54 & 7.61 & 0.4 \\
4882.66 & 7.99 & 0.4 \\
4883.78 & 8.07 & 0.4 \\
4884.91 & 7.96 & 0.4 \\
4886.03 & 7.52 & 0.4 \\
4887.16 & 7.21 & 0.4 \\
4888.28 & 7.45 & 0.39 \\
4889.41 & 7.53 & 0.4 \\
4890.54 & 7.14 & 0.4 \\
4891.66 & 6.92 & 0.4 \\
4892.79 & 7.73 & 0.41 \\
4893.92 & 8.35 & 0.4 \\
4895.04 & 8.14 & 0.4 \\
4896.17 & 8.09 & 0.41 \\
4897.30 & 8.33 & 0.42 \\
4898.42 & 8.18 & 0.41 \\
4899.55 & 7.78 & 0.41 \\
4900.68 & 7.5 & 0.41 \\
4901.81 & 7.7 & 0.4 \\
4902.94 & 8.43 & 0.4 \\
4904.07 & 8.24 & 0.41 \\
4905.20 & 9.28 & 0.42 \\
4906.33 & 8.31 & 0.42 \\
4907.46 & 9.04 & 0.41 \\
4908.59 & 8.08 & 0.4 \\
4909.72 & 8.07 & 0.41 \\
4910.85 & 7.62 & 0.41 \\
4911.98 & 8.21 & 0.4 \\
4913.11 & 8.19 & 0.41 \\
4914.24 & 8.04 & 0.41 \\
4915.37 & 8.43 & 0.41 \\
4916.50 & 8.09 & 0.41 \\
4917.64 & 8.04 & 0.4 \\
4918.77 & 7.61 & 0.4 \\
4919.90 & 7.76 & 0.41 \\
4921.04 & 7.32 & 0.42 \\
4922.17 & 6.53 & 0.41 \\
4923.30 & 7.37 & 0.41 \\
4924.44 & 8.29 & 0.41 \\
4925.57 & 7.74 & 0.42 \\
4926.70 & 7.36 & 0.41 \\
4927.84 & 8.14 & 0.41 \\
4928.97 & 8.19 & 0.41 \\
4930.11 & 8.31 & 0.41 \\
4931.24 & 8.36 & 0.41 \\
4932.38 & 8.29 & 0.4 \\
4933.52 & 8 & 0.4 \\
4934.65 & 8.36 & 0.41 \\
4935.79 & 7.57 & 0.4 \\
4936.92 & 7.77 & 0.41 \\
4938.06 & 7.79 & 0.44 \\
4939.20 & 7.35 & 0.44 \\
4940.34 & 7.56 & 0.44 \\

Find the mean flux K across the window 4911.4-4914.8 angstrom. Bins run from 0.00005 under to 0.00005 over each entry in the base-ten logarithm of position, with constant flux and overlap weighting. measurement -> 8.15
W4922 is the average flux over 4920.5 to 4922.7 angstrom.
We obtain 6.94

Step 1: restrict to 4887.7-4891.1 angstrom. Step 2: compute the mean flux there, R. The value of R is 7.37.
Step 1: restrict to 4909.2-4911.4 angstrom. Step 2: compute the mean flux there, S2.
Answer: 7.84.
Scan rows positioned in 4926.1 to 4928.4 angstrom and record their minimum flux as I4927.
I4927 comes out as 7.36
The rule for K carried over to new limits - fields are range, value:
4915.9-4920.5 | 7.86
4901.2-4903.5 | 8.04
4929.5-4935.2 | 8.26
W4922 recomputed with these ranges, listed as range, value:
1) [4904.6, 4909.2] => 8.67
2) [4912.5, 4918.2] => 8.16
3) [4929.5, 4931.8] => 8.33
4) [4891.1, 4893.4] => 7.33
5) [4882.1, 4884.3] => 8.05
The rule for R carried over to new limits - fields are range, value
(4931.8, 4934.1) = 8.14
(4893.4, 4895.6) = 8.27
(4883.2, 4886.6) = 7.85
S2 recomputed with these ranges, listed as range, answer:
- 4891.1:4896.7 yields 7.85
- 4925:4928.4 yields 7.75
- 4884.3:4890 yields 7.53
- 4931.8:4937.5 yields 7.99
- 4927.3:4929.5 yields 8.18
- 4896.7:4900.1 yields 8.11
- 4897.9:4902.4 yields 7.78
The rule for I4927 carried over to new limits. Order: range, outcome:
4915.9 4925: 6.53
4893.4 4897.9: 8.09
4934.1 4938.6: 7.57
